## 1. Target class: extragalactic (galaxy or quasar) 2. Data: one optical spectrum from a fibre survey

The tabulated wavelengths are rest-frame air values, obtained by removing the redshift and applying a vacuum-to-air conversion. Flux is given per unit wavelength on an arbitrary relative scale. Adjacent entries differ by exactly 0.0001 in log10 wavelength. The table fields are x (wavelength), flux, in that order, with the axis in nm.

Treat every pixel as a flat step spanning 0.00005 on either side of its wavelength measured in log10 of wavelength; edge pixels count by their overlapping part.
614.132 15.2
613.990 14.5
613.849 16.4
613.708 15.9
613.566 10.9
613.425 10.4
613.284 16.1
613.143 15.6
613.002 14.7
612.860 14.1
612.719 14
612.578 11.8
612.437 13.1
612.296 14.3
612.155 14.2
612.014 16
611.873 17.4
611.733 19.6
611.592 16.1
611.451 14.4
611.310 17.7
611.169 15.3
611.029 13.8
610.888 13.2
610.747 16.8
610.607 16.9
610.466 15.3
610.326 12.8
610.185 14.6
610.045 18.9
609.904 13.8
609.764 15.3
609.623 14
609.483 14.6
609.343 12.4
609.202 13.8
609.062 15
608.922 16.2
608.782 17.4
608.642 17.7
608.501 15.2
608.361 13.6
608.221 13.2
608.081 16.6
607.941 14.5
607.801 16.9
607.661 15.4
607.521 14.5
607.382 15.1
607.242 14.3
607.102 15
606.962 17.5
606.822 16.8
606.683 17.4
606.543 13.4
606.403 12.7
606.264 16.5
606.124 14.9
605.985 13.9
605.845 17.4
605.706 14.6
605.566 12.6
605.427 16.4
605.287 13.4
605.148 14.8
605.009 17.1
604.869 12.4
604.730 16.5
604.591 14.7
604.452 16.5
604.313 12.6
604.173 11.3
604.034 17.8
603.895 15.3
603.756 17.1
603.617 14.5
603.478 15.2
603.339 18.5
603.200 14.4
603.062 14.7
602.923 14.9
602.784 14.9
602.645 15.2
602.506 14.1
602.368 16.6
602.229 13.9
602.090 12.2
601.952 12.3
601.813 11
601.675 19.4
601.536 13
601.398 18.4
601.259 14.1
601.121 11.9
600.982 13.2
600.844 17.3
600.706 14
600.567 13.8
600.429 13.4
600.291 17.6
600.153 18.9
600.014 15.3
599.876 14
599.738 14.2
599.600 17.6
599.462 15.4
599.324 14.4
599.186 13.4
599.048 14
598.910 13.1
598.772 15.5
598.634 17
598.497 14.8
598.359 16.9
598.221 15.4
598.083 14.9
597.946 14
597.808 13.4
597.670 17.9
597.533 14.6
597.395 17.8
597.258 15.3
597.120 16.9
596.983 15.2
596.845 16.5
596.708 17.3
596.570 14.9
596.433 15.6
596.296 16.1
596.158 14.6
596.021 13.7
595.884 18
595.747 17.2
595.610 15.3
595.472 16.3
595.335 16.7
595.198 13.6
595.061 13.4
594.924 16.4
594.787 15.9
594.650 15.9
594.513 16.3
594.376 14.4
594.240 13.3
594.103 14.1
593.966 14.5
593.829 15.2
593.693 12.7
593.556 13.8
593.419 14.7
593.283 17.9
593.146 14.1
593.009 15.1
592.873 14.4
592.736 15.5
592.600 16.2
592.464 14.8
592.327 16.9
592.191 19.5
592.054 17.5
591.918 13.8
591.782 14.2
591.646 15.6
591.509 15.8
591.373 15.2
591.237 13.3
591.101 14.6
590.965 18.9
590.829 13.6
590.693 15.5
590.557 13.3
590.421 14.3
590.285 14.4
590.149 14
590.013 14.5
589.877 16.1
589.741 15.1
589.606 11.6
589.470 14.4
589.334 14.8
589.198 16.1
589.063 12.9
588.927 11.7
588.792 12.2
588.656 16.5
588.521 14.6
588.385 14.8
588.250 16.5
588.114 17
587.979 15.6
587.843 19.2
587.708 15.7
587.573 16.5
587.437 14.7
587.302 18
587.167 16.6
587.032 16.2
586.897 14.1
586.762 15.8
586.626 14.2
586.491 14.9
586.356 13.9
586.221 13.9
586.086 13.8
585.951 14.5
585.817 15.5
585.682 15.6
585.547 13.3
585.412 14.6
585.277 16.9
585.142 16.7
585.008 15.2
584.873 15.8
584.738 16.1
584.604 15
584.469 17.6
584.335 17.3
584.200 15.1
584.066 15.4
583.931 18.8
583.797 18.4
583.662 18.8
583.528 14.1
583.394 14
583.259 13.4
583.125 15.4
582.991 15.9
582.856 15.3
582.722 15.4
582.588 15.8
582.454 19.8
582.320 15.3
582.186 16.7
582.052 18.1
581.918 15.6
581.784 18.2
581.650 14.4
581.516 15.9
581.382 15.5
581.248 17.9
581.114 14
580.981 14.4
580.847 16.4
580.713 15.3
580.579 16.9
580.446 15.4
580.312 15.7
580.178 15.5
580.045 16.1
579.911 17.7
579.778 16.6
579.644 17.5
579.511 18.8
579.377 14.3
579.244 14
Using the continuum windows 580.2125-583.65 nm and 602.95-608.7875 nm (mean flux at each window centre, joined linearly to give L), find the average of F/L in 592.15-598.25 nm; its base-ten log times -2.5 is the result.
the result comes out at 0.00 mag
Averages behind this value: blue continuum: 15.8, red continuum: 15.2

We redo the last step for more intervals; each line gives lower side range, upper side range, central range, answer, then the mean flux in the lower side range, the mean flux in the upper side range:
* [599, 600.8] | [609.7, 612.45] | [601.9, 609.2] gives 0.02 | 15.1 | 15.5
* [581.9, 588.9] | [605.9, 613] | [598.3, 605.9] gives 0.03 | 15.7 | 15.2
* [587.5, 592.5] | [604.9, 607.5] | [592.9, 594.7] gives 0.03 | 15.2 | 15.2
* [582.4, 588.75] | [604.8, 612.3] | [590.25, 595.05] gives 0.03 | 15.8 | 15.3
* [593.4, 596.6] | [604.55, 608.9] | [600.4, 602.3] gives 0.08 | 15.1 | 15.3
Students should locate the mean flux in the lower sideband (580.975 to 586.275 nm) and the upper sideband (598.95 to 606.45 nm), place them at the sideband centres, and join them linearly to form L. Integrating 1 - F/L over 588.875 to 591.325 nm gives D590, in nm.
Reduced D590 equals 0.18 nm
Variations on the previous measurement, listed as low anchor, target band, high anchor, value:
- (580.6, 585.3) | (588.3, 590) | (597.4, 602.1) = 0.15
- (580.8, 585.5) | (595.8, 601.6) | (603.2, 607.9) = 0.06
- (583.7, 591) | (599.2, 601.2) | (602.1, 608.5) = 0.02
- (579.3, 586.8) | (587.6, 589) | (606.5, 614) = 0.03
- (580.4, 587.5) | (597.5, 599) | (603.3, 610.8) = 0.02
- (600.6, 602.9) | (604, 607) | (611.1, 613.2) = -0.05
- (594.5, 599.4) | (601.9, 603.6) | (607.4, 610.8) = 0.07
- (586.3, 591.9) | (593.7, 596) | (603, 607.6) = -0.03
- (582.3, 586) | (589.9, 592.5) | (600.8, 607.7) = 0.05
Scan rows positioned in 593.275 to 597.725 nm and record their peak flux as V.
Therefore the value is 18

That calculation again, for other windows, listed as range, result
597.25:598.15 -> 17.9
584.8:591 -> 19.2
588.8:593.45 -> 19.5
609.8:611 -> 18.9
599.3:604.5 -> 19.4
